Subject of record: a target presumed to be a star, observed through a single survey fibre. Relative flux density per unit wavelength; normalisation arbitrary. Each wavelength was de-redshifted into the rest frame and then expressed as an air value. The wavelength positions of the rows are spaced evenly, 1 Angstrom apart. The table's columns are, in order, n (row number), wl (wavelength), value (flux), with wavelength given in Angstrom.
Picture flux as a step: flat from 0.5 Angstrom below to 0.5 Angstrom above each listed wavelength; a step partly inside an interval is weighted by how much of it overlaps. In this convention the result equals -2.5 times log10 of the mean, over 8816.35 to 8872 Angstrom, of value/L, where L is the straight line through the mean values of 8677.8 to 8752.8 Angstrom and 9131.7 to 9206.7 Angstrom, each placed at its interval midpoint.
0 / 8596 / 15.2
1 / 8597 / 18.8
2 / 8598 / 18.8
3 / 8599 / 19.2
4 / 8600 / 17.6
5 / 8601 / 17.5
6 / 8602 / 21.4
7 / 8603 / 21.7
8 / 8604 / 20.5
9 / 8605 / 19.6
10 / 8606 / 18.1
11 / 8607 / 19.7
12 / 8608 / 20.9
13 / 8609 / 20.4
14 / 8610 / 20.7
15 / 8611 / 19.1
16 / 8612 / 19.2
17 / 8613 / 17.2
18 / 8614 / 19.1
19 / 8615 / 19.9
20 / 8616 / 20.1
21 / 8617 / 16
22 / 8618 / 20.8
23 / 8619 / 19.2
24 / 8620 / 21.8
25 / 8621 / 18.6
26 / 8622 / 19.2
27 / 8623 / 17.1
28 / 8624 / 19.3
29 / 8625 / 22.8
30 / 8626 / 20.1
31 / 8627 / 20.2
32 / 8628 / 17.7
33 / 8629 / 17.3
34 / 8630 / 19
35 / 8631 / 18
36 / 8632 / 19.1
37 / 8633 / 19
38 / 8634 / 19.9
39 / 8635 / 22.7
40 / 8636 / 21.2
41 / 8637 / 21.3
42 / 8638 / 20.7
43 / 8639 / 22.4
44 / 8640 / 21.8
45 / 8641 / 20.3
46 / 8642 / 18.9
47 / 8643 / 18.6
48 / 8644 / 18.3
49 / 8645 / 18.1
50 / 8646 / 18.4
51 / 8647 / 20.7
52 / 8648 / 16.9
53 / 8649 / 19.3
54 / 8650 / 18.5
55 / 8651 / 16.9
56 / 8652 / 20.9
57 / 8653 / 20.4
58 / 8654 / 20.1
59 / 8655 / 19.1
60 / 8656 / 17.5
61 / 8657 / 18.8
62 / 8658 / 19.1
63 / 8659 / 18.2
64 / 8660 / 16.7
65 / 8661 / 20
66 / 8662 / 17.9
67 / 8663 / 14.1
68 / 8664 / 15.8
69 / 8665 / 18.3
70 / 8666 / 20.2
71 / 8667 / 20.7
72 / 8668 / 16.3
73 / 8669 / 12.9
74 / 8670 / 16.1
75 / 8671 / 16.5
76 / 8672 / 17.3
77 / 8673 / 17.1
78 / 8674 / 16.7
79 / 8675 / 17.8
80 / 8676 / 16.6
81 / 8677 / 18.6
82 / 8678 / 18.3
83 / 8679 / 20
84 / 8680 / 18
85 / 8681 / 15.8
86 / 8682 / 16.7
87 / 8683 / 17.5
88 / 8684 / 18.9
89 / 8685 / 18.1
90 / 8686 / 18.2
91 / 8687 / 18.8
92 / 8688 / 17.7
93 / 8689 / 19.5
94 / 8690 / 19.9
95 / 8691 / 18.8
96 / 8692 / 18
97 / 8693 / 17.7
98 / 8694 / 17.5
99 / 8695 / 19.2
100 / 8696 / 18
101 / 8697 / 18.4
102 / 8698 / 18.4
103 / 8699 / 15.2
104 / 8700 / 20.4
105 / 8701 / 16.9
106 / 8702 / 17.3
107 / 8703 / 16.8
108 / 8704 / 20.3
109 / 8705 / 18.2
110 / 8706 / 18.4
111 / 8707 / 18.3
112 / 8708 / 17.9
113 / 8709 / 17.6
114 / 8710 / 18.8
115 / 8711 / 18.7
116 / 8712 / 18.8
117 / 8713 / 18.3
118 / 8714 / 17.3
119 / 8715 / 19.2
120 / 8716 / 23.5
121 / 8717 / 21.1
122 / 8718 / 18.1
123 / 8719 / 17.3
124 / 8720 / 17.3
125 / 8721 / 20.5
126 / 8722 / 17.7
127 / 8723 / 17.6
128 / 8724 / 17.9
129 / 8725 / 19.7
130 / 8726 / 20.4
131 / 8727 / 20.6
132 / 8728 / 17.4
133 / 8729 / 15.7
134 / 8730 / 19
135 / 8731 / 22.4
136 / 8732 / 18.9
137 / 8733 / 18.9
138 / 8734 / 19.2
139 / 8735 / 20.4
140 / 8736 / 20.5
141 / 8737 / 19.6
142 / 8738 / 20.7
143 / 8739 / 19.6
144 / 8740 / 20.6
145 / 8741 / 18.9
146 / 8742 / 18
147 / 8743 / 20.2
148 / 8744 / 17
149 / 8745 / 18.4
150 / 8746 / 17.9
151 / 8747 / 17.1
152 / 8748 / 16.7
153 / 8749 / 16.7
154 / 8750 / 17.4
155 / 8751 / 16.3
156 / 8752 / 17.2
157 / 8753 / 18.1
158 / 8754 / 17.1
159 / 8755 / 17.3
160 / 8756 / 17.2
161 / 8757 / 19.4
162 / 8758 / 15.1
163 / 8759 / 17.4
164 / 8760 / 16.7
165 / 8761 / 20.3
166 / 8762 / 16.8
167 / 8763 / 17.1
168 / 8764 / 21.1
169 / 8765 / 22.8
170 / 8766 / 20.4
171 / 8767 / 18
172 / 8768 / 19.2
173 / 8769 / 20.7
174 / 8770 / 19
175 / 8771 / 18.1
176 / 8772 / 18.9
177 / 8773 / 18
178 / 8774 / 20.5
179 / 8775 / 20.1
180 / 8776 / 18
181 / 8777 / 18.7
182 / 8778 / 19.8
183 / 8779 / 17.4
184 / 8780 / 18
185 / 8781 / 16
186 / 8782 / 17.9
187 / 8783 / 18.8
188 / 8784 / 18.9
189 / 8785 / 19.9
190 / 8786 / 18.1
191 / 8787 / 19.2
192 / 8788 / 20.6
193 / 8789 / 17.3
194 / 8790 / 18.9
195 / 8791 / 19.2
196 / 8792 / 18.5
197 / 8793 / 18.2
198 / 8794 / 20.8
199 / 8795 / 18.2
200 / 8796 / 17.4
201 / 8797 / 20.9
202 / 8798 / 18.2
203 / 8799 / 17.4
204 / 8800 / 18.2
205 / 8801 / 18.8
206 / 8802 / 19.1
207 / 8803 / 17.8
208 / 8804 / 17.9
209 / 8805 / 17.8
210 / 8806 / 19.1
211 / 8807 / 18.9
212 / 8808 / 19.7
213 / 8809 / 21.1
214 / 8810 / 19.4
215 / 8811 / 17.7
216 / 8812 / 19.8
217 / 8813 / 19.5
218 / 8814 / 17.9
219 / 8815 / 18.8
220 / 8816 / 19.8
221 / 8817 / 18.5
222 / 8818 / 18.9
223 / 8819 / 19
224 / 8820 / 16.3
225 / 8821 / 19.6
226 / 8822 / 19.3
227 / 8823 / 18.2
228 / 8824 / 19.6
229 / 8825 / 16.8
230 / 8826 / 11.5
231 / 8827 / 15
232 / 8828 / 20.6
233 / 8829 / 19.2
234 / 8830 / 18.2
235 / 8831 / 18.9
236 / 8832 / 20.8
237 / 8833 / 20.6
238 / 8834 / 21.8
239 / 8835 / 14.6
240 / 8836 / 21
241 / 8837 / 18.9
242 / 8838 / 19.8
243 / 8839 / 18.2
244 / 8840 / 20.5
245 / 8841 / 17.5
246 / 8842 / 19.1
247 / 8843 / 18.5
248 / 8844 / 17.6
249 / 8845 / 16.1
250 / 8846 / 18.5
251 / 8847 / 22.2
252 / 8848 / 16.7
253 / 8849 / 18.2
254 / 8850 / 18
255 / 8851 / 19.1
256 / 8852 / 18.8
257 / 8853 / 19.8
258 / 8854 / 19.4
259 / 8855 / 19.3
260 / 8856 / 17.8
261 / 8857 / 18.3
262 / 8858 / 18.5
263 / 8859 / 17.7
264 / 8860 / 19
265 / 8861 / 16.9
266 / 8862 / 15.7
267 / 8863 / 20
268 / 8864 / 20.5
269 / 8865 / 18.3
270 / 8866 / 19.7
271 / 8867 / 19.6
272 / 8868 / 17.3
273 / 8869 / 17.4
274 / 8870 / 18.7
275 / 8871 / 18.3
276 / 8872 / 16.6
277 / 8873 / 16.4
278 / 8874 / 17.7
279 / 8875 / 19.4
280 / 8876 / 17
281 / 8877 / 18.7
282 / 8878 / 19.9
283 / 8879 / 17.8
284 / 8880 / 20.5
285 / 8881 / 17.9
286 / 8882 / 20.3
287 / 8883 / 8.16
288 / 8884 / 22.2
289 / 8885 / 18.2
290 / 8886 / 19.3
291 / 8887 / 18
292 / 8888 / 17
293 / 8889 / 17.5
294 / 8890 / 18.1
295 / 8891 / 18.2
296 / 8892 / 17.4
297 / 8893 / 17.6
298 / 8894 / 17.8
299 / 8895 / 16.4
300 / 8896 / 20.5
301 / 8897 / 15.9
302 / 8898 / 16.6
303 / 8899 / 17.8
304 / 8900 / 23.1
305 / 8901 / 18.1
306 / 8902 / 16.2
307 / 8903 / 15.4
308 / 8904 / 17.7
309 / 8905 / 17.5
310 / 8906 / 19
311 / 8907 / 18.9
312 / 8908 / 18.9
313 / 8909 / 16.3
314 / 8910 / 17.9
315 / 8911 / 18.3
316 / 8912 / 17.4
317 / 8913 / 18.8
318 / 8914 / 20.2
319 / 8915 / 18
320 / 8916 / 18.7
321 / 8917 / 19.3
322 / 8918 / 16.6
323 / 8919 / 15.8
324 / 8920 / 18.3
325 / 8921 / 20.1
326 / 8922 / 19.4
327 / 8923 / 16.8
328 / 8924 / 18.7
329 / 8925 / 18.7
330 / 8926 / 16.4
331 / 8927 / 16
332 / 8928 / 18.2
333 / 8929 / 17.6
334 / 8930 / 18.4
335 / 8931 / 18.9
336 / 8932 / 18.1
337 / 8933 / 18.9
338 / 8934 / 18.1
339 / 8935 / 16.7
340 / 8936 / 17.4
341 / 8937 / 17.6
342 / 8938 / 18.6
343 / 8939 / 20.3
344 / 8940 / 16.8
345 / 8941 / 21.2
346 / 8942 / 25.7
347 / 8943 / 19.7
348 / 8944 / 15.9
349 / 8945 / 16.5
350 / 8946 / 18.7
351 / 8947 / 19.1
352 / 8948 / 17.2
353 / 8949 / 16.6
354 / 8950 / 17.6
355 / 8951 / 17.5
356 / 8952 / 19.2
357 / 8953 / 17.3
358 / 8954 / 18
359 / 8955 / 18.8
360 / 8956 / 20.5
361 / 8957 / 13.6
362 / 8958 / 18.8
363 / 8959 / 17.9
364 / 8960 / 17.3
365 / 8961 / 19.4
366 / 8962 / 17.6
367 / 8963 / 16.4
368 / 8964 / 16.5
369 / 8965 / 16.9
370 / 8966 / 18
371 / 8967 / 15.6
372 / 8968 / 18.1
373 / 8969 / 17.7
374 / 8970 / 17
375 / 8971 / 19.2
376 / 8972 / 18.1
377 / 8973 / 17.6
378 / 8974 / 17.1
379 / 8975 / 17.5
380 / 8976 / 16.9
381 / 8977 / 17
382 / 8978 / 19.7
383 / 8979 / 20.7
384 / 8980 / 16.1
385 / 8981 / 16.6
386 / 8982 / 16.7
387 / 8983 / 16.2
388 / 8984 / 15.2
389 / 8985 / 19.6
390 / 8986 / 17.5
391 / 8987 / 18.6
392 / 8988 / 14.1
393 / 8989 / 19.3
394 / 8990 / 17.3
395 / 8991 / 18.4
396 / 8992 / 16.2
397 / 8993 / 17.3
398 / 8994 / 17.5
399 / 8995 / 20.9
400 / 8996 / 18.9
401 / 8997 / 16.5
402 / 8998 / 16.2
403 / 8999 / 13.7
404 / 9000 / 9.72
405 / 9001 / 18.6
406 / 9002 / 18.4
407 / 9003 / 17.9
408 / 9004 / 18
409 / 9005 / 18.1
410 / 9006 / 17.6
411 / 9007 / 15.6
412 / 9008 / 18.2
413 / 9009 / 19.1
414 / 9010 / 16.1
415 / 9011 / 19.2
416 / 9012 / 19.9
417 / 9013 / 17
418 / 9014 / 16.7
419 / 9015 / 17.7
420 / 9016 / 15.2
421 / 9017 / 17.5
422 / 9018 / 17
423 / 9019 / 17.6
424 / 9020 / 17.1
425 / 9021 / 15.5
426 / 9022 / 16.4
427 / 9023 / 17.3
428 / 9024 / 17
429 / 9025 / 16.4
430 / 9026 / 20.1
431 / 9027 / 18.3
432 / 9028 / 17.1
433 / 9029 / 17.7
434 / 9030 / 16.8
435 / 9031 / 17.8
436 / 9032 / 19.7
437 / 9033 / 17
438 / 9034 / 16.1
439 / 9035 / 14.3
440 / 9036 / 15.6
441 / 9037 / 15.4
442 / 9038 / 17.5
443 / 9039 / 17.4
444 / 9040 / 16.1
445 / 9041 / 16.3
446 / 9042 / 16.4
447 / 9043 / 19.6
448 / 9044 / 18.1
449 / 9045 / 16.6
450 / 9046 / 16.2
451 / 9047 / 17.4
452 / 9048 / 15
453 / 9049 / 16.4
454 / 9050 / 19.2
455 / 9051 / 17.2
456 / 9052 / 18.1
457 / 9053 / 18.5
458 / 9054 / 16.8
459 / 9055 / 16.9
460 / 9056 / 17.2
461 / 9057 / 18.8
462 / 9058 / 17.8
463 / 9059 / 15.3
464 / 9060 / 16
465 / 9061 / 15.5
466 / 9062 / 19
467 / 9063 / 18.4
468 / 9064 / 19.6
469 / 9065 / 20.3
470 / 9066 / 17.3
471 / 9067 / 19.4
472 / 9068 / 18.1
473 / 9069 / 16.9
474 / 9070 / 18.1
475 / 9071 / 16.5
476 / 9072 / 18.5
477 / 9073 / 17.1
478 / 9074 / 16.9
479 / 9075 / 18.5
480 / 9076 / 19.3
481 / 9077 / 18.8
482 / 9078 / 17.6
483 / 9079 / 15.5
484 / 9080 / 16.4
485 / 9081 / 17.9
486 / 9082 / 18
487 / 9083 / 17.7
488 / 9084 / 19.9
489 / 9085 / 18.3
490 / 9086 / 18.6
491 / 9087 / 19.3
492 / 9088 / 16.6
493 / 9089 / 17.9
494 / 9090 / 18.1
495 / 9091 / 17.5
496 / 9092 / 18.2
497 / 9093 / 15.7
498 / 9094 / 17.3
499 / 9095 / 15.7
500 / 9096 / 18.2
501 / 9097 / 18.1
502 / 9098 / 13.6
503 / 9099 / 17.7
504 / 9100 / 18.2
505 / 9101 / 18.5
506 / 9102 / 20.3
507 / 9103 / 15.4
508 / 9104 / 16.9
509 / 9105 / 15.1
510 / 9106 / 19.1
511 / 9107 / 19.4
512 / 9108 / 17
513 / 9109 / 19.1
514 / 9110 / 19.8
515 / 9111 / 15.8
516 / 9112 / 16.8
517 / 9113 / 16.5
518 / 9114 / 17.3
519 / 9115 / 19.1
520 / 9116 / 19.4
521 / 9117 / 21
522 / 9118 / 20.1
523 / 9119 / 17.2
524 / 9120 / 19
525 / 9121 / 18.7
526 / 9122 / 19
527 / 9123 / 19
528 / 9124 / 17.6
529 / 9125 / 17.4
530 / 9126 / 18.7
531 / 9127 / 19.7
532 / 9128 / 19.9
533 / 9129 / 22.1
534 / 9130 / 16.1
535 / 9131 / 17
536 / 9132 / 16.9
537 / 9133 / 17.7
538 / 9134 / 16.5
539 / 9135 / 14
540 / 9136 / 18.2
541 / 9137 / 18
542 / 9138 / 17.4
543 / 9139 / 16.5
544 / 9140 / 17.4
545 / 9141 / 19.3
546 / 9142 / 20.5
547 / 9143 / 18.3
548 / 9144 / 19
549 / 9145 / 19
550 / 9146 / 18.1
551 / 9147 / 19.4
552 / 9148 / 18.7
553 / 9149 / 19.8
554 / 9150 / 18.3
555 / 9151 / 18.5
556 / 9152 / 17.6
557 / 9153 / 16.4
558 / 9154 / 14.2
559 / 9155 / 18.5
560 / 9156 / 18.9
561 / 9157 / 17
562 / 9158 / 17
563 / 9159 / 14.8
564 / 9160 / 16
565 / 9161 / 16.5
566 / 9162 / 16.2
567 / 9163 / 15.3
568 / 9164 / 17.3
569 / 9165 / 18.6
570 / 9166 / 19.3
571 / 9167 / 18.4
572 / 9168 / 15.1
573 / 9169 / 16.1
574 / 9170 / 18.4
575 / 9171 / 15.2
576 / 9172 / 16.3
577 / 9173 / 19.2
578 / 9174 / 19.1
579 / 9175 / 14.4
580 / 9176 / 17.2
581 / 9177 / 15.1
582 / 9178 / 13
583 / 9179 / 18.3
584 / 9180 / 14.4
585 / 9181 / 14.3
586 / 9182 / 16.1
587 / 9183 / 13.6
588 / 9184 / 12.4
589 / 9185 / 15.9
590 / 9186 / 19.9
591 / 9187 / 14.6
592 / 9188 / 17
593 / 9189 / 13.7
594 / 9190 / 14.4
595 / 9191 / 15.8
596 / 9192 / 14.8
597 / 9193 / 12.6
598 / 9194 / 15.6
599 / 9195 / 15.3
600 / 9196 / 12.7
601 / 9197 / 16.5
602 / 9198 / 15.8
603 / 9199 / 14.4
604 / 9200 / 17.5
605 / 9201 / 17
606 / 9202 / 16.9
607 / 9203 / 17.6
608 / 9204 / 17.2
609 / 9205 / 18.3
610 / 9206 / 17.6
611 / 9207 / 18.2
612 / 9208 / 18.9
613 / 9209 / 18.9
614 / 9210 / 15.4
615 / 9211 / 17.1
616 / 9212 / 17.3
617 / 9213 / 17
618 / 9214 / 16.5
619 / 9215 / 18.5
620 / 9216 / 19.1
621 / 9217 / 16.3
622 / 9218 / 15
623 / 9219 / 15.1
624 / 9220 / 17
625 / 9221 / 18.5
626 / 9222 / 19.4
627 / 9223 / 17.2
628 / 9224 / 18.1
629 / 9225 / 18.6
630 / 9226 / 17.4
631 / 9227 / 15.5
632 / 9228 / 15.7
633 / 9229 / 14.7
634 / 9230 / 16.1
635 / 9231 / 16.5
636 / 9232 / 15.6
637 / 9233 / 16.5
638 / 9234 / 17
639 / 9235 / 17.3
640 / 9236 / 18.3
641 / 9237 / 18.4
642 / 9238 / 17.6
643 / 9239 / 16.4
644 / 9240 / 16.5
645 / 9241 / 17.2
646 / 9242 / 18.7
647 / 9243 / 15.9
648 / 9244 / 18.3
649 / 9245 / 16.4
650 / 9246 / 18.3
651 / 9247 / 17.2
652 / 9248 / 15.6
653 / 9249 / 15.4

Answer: -0.03 mag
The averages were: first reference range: 18.5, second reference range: 16.7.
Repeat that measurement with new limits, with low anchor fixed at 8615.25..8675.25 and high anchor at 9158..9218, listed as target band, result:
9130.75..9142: -0.05 mag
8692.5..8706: 0.03 mag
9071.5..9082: -0.05 mag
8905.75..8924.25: -0.04 mag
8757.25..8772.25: -0.03 mag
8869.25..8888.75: -0.01 mag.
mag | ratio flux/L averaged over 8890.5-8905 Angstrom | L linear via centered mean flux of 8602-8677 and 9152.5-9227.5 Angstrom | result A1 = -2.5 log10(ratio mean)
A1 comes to 0.00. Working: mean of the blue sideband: 19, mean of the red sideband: 16.5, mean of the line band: 17.8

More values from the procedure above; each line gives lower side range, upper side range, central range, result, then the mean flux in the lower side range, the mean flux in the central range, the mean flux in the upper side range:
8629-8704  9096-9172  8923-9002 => 0.02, 18.4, 17.7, 17.8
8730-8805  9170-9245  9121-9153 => -0.08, 18.6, 18.2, 16.5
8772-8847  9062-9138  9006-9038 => 0.06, 18.7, 17.2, 17.9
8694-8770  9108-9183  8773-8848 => -0.02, 18.6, 18.7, 17.6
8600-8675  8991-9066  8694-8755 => 0.00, 19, 18.5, 17.2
